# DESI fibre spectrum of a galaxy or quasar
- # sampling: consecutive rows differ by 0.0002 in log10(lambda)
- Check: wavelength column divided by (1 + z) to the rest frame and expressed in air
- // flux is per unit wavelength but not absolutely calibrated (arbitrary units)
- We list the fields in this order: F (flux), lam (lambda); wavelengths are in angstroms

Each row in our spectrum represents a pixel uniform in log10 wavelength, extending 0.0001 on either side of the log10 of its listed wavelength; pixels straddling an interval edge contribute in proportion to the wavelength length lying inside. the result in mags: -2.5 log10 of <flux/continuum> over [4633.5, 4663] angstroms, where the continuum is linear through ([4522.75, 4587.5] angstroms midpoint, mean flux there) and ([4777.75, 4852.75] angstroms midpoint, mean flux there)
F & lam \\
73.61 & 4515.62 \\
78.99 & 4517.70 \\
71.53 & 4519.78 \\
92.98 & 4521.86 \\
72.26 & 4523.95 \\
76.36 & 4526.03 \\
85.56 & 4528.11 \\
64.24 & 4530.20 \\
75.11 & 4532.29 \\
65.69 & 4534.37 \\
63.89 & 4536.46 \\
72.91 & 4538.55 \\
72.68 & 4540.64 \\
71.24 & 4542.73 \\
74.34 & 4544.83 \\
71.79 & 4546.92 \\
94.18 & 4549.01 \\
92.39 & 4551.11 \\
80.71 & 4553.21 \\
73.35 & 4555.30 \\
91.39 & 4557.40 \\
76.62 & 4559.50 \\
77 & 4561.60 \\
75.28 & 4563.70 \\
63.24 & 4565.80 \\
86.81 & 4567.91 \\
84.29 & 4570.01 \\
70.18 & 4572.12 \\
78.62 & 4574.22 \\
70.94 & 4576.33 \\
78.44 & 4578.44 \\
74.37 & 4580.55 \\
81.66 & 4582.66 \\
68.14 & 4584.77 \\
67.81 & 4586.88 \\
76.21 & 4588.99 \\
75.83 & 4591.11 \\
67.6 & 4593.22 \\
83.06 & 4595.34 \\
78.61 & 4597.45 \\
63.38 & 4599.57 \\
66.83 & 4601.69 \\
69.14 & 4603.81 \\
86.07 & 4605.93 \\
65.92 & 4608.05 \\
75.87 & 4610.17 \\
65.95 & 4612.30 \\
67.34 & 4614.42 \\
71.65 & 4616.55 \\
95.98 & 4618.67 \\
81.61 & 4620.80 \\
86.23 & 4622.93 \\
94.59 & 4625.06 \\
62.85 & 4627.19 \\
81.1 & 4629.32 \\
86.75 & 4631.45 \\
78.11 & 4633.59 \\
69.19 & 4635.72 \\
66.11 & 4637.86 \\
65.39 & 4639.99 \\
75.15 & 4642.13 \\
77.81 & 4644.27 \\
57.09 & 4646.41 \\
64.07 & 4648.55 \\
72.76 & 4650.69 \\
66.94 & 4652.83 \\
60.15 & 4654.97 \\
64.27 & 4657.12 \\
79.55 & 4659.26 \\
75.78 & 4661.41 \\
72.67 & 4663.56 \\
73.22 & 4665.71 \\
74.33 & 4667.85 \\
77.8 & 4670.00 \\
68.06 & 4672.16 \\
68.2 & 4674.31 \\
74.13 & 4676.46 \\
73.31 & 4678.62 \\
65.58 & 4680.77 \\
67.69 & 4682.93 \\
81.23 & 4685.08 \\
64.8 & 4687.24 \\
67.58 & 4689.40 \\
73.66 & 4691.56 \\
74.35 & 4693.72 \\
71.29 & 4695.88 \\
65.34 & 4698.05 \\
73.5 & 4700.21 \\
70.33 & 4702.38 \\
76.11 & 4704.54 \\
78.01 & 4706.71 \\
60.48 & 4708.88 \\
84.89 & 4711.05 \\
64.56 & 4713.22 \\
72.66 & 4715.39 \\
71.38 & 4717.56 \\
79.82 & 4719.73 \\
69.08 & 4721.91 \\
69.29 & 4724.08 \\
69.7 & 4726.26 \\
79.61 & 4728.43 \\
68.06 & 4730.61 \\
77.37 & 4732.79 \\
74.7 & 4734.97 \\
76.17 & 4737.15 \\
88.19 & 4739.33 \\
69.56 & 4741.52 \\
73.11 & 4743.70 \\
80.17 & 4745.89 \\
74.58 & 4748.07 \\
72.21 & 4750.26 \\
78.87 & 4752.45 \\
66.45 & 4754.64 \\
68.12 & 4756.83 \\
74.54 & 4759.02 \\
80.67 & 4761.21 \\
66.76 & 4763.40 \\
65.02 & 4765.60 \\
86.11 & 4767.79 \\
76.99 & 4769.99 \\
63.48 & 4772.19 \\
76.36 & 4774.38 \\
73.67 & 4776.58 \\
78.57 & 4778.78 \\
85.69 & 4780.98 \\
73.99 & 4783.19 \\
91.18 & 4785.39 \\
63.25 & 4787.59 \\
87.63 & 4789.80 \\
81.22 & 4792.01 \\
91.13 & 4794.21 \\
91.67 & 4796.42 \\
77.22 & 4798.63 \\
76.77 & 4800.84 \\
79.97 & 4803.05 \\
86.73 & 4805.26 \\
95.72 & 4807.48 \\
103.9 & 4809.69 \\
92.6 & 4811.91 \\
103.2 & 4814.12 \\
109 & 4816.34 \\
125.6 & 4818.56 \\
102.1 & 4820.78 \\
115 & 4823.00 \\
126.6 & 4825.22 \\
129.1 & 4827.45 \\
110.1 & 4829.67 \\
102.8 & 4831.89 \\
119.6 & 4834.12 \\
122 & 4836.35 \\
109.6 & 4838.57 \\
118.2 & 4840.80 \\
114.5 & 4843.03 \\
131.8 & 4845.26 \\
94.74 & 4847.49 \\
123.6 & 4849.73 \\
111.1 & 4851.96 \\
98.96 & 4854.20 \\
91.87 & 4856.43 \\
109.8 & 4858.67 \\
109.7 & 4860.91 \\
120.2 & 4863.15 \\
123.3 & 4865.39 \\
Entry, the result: 0.22 mag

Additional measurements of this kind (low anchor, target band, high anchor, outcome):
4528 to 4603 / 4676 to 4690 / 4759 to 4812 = 0.11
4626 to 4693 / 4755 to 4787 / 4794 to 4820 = 0.18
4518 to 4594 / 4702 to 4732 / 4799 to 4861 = 0.29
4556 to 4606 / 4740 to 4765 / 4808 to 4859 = 0.34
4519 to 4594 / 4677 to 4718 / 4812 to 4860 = 0.30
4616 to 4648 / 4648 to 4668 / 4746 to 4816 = 0.10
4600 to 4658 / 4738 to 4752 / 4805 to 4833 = 0.23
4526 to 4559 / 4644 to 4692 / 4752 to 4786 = 0.08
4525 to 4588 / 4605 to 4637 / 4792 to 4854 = 0.07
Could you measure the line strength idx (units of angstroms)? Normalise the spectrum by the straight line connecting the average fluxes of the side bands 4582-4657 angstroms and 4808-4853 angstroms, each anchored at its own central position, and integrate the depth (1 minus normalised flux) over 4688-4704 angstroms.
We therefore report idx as 3.1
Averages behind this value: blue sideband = 73.3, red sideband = 113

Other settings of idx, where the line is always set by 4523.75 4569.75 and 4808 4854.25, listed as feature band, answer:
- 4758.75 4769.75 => 3.1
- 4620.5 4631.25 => 0.6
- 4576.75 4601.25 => 2.4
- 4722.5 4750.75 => 7.3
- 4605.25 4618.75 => 1.8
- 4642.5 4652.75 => 2.4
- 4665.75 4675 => 2.0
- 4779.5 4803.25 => 5.7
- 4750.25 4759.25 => 2.7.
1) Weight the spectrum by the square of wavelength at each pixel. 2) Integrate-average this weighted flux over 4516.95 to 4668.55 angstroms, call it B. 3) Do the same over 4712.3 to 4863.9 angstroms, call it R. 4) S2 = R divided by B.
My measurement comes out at 1.30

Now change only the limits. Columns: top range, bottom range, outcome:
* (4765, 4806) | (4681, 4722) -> 1.15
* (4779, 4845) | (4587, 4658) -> 1.48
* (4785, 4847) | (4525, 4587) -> 1.50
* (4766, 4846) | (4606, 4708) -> 1.41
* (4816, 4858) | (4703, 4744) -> 1.61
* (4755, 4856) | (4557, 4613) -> 1.39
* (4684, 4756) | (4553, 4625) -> 1.02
